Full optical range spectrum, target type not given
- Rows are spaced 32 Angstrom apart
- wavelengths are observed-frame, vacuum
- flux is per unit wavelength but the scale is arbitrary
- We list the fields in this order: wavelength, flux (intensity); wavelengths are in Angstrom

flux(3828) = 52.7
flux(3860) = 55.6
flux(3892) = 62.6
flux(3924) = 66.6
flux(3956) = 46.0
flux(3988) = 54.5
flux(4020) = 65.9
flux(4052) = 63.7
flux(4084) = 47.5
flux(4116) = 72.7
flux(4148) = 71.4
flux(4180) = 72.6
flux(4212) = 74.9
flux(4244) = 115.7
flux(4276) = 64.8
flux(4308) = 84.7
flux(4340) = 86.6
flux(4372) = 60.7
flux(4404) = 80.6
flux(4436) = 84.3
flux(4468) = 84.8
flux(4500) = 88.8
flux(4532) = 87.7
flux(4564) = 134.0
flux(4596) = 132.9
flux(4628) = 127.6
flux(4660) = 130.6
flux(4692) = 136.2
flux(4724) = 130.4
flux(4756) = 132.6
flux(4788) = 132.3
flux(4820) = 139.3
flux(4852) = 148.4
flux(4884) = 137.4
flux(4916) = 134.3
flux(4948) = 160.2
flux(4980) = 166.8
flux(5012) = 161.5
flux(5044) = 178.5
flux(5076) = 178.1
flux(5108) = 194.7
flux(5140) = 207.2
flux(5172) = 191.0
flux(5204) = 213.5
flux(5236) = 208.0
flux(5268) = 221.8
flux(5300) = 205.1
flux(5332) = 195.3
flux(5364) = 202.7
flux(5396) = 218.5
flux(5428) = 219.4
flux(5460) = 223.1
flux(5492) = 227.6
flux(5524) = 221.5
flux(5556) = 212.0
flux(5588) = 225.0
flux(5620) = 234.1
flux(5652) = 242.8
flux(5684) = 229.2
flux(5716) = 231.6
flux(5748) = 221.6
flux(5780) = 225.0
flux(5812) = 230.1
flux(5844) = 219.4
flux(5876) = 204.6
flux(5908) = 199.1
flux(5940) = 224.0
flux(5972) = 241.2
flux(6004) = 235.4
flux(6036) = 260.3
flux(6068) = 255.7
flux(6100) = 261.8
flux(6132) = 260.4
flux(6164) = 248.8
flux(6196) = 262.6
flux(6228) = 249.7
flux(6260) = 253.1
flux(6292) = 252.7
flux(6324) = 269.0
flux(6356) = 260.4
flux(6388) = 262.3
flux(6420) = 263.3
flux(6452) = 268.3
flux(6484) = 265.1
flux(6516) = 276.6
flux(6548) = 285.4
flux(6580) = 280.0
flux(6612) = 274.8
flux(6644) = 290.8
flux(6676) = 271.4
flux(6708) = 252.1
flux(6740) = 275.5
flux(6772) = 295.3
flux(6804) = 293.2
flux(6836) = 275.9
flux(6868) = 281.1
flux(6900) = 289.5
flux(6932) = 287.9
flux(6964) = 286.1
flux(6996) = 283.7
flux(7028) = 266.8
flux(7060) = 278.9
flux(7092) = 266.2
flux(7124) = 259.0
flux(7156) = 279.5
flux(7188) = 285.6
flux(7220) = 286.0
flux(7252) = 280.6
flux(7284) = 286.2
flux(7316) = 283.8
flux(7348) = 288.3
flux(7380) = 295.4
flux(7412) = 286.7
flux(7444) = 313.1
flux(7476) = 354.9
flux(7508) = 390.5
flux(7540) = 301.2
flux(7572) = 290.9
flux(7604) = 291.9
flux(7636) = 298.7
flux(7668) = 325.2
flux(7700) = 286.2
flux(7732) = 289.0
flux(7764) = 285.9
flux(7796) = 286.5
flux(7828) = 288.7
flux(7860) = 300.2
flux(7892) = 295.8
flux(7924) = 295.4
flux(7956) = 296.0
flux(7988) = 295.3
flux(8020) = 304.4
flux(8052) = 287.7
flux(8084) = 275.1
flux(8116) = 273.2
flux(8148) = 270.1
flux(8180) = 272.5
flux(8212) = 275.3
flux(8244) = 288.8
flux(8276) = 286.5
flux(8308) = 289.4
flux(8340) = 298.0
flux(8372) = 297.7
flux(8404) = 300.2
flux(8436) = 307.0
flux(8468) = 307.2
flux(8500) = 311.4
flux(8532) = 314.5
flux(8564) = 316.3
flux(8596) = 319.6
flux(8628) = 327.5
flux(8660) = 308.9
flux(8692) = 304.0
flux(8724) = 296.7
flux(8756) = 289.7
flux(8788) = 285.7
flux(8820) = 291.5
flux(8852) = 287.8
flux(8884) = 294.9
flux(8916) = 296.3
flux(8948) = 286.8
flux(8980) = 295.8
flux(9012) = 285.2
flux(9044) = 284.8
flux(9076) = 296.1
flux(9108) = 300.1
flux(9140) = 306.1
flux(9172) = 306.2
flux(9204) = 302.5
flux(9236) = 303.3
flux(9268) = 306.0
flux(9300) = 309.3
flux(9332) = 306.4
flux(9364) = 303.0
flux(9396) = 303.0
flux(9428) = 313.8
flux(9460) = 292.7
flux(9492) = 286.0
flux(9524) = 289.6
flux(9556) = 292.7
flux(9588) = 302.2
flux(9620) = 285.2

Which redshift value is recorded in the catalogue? 0.14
